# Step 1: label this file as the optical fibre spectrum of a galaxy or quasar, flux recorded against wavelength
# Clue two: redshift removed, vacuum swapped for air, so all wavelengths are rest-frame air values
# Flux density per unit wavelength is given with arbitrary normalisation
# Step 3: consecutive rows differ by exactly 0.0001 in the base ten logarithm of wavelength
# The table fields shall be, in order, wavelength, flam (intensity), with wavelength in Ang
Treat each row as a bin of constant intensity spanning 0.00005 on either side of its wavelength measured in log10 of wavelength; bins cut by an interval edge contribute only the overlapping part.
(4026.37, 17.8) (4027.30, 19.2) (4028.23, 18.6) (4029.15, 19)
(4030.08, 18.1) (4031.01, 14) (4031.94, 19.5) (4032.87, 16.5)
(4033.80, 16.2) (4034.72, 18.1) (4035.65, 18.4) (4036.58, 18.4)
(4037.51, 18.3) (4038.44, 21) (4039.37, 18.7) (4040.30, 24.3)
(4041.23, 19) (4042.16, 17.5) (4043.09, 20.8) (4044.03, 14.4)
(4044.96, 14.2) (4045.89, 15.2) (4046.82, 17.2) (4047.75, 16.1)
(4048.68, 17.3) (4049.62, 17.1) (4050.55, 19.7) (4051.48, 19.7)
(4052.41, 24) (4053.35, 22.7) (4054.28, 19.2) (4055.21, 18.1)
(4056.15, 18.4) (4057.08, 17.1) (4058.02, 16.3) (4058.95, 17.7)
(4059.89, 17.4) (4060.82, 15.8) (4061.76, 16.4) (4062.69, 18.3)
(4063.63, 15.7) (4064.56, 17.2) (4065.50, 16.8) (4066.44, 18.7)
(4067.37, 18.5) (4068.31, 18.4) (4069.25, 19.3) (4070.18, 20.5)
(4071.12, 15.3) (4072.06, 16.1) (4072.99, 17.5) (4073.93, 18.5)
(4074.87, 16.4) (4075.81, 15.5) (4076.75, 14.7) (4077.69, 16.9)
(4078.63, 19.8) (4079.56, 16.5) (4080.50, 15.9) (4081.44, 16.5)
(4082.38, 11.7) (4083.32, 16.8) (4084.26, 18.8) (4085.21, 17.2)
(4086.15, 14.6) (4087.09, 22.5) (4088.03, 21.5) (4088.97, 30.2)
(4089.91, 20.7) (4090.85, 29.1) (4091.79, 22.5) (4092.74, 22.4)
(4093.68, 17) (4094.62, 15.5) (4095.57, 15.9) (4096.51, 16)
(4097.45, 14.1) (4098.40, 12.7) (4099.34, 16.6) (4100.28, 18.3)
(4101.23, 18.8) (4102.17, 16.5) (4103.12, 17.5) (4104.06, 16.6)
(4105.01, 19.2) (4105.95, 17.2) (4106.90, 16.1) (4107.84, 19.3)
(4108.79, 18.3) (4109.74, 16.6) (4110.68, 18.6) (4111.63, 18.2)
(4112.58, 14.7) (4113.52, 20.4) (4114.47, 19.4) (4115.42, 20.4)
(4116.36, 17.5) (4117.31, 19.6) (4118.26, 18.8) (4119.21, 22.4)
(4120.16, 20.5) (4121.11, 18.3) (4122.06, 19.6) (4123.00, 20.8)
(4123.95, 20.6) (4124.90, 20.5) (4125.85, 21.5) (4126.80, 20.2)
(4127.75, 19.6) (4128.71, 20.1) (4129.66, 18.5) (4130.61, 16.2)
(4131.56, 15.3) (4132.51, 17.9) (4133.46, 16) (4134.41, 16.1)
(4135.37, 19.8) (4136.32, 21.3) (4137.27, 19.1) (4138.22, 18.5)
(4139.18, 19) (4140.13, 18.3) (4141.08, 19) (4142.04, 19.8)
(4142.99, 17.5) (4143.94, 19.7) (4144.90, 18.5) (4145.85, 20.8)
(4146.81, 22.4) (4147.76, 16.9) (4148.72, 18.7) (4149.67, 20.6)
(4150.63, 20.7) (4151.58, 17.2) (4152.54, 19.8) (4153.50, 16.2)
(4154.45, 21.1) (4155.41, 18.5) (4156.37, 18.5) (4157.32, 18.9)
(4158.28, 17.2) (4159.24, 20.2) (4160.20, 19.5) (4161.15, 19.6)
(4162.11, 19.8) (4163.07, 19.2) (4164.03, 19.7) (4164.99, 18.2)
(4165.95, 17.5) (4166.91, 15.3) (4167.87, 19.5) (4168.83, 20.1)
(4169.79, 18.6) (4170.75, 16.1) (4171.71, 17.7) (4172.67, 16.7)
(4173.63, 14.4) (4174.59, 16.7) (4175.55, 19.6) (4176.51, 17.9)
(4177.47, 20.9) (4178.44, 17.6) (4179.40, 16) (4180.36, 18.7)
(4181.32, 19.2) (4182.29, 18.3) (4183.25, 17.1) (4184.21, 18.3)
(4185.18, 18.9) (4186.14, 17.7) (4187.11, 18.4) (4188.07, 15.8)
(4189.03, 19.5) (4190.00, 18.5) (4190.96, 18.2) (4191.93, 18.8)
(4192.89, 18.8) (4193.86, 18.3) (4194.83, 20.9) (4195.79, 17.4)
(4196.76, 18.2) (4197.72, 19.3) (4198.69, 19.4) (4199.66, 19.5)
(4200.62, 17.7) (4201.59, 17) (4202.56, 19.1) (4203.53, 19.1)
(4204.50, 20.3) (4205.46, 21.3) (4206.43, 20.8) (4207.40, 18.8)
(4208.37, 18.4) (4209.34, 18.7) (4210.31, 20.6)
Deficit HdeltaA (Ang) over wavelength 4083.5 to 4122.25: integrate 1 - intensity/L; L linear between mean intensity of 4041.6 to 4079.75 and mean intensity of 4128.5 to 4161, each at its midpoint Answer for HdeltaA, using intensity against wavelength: -1.19 Ang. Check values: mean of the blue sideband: 17.6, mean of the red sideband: 18.8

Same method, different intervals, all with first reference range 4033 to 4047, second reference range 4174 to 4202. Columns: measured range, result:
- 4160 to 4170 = -0.3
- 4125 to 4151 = -1.0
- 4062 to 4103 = 0.5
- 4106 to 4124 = -0.6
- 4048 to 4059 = -0.5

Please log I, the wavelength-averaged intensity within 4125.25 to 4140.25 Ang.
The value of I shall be 18.6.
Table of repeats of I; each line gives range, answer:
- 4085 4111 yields 18.6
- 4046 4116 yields 18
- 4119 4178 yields 18.8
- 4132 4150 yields 18.9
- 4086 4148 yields 18.9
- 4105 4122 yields 18.6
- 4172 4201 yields 18.2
